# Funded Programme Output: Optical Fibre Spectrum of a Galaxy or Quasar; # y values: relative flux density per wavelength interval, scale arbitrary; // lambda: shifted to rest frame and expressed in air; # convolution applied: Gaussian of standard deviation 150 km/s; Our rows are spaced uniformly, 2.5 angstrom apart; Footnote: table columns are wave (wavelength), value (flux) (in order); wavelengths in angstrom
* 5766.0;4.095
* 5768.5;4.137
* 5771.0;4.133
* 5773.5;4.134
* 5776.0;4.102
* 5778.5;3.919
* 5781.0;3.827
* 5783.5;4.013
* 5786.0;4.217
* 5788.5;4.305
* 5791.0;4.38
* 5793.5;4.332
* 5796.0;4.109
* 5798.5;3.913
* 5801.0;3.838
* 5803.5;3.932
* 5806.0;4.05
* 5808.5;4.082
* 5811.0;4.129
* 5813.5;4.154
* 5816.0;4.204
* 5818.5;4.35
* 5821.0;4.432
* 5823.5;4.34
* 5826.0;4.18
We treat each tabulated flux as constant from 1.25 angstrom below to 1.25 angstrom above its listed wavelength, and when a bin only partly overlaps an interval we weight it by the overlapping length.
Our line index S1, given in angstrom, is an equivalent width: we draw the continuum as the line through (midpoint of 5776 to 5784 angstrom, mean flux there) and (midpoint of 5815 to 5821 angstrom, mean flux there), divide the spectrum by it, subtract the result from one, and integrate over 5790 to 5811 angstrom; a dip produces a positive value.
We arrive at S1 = 0.3 angstrom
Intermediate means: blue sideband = 3.94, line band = 4.08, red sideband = 4.31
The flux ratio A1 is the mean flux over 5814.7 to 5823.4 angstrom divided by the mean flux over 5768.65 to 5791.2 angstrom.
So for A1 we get 1.06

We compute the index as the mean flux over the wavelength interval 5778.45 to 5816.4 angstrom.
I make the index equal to 4.09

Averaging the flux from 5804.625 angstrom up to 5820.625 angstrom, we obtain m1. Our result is 4.17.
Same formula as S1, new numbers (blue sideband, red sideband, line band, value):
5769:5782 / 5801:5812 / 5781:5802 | -0.50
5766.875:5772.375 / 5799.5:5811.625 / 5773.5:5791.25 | -0.05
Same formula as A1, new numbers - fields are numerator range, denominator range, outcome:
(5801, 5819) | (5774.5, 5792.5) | 1.00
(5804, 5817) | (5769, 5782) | 1.02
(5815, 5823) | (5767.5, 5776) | 1.05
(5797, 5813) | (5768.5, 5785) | 0.99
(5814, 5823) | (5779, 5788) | 1.07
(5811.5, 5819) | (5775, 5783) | 1.07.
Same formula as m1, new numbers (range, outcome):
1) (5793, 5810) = 4.02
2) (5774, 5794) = 4.13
